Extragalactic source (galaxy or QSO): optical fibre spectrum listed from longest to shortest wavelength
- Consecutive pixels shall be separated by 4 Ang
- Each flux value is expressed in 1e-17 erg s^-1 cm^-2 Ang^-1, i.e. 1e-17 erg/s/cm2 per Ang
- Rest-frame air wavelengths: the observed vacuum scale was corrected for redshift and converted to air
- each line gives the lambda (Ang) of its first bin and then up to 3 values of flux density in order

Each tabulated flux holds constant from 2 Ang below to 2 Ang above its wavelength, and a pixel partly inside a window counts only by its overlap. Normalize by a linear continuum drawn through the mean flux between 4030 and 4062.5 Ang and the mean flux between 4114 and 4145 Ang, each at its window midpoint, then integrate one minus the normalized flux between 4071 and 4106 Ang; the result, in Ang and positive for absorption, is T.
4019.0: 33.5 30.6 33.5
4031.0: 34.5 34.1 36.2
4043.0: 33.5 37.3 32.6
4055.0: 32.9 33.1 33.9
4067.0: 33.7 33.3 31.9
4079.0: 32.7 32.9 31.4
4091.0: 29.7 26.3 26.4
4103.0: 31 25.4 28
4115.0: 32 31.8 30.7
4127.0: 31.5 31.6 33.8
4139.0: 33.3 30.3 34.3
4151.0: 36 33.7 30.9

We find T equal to 2.9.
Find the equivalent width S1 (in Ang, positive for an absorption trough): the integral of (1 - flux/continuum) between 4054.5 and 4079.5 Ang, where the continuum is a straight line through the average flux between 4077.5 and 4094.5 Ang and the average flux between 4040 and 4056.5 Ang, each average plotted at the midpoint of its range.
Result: -0.3 Ang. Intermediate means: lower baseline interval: 34.2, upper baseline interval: 31.2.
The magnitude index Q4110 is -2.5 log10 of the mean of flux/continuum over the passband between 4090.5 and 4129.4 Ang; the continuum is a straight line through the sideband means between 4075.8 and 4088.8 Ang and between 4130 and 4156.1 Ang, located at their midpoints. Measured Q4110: 0.12 mag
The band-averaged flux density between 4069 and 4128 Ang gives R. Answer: 30.3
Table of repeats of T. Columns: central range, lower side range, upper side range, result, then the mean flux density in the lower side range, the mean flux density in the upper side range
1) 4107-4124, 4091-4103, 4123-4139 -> 0.1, 27.7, 32.2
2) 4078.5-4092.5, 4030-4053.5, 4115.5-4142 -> 0.7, 34.7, 32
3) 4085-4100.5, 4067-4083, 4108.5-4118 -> 1.5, 32.8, 29.9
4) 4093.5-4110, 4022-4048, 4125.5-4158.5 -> 3.0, 34.3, 33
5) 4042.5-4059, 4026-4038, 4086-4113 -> -0.7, 34.3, 28.2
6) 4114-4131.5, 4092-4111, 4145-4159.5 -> -0.7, 27.5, 34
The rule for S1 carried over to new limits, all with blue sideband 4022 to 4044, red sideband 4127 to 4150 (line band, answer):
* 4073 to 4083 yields 0.3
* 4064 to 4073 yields 0.0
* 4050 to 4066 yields 0.2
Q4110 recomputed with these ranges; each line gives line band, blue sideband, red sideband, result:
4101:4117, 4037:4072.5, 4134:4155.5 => 0.16 mag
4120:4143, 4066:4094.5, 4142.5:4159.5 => 0.03 mag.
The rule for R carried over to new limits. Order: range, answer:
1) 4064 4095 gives 31.9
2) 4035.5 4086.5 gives 33.6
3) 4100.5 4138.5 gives 30.7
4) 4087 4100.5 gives 28.1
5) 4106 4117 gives 28.7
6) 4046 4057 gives 34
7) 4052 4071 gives 33.3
